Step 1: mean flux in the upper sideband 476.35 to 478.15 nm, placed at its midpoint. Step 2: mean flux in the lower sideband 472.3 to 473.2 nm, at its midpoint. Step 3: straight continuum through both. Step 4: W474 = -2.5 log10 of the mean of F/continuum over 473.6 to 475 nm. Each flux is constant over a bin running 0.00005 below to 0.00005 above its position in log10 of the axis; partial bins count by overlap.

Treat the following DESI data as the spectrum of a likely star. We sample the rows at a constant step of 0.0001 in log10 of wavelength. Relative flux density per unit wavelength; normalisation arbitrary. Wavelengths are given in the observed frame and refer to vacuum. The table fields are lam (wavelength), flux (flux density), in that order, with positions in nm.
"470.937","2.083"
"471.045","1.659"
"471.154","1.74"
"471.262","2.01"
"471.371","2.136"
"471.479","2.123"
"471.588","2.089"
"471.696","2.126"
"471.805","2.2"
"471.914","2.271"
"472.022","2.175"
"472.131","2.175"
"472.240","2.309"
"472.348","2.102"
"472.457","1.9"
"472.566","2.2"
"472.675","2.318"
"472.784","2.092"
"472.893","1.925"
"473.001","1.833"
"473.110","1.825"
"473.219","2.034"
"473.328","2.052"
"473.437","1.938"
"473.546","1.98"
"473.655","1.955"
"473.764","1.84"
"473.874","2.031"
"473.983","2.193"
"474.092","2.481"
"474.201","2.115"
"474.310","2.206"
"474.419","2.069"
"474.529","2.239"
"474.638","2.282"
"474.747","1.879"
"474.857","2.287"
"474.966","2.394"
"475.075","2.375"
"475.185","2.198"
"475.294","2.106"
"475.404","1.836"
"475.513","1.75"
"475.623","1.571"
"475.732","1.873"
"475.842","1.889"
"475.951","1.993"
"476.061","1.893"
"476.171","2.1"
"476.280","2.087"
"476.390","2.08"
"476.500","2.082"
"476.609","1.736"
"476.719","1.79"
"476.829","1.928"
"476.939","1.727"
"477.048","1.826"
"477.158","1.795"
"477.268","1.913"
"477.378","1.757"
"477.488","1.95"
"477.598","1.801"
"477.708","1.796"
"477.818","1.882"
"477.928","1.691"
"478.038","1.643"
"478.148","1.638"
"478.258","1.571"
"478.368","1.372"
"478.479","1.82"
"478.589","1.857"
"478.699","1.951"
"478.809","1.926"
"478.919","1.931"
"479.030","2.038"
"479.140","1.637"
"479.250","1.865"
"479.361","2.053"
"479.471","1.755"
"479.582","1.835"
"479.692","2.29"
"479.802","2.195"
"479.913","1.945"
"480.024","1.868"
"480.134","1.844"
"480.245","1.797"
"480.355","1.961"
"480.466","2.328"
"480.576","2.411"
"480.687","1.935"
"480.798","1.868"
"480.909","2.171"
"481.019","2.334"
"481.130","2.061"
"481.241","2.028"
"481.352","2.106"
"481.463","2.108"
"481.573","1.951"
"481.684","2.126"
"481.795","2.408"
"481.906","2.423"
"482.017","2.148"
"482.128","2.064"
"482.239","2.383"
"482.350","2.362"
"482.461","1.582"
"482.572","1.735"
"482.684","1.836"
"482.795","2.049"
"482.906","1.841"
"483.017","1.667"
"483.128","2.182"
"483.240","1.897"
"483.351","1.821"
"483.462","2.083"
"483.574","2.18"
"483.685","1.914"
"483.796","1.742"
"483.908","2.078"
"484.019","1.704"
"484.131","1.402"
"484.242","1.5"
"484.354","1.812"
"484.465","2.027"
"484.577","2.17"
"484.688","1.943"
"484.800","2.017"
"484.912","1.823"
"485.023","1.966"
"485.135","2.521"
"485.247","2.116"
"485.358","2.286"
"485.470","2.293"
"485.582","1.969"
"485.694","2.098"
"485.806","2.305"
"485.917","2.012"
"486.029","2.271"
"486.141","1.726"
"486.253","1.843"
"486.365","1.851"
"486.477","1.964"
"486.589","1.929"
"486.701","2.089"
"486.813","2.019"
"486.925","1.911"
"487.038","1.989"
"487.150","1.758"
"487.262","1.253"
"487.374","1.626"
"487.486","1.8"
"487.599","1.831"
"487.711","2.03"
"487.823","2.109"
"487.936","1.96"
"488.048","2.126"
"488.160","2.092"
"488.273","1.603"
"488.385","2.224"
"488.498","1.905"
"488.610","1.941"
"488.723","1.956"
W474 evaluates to -0.101 mag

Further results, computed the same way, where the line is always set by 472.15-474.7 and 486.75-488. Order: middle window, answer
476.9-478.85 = 0.136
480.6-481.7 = -0.066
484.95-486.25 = -0.135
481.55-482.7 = -0.090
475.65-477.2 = 0.068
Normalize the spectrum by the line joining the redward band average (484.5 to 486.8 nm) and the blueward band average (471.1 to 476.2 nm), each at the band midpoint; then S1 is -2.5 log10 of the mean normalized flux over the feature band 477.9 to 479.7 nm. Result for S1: 0.14 mag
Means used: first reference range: 2.07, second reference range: 2.06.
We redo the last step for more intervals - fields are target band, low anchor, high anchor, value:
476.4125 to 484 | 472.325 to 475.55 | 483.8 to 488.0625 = 0.04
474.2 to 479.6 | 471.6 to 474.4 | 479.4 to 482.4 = 0.10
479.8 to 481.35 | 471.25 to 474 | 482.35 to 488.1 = -0.03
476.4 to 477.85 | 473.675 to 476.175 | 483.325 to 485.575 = 0.11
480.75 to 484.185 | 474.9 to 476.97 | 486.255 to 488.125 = -0.05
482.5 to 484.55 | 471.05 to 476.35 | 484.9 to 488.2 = 0.08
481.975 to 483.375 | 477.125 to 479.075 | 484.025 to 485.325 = -0.04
